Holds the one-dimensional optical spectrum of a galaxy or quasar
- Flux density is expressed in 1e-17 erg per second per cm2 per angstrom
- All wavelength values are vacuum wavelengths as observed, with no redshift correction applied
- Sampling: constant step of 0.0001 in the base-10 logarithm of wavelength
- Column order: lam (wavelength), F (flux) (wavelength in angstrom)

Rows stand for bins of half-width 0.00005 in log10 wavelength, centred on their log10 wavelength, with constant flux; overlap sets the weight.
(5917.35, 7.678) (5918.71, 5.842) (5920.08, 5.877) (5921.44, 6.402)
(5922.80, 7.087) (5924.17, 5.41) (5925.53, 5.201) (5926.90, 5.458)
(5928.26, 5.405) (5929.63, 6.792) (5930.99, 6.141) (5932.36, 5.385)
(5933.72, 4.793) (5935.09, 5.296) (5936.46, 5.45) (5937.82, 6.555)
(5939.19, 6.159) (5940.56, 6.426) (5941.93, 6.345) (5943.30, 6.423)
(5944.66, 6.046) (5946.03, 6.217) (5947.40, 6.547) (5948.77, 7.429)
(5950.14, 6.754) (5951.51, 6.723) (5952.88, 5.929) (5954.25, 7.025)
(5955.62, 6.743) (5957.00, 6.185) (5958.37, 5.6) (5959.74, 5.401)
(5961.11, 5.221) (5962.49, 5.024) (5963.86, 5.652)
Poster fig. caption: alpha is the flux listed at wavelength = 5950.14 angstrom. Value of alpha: 6.754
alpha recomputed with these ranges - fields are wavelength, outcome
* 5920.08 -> 5.877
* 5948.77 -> 7.429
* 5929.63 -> 6.792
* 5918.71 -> 5.842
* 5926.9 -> 5.458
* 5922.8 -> 7.087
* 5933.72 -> 4.793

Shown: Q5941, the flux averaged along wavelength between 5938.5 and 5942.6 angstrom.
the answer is 6.3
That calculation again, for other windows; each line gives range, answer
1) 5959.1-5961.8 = 5.31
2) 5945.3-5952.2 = 6.73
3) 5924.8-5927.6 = 5.34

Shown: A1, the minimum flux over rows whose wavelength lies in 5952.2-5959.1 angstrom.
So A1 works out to 5.6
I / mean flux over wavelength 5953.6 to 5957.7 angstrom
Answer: 6.63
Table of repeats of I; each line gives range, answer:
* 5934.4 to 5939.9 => 5.86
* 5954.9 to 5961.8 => 5.83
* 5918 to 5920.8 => 5.89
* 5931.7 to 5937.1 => 5.23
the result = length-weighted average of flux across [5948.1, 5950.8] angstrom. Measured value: 7.09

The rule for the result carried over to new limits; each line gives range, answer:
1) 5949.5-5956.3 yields 6.64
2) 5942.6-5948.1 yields 6.32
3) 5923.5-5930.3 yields 5.65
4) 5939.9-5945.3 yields 6.32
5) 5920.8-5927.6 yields 5.91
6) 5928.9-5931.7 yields 6.43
